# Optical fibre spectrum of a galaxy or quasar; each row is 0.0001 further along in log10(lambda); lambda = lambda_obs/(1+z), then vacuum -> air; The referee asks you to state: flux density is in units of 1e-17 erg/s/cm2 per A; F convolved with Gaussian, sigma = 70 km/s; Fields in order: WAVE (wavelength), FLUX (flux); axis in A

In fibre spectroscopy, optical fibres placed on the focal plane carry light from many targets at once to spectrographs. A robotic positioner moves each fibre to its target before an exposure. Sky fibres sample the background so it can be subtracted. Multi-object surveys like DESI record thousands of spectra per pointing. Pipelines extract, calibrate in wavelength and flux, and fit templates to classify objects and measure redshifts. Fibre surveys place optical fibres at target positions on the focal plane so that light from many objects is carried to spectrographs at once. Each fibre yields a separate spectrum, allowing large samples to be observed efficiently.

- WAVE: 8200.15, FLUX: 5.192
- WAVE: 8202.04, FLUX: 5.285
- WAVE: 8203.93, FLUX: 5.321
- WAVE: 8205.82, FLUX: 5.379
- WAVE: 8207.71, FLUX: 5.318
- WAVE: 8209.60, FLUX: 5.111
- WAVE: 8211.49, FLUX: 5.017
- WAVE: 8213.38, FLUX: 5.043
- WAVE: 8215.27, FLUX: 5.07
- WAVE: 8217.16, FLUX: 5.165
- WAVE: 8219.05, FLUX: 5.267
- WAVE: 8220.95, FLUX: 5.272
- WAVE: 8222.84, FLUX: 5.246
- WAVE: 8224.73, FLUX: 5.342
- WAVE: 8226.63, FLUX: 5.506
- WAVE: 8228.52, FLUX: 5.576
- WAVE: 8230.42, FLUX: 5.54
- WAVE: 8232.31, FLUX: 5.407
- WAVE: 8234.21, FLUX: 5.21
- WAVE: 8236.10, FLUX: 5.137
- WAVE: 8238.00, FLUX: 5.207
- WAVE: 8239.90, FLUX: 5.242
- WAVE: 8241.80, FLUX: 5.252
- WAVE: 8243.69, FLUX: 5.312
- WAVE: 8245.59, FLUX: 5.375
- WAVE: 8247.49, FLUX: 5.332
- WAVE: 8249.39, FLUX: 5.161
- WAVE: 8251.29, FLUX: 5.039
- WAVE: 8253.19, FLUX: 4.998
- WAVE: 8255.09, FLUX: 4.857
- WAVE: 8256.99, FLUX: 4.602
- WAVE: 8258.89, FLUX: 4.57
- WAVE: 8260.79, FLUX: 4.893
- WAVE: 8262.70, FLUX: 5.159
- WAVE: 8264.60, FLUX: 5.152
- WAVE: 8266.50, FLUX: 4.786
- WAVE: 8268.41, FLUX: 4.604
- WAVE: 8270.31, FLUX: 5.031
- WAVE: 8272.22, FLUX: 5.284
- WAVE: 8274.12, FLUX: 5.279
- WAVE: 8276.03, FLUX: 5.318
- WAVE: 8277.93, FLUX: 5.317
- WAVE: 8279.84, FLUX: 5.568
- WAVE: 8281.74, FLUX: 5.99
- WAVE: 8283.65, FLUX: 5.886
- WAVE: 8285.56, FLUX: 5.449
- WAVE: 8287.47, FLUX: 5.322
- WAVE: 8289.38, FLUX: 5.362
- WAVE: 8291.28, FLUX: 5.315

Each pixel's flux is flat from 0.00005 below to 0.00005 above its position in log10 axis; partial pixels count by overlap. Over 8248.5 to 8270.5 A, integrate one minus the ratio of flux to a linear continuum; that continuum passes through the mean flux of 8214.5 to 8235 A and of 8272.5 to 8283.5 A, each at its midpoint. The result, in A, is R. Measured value 2.2 A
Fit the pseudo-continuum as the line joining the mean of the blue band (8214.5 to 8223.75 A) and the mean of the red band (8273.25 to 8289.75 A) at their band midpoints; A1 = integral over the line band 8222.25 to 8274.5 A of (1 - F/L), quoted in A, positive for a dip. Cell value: 1.9 A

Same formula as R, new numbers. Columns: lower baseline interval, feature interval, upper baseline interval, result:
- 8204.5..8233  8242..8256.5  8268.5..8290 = 0.6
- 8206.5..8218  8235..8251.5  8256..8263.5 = -1.1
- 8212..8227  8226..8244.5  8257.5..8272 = -0.8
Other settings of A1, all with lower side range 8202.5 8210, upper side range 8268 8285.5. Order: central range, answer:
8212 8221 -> 0.28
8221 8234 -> -0.22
